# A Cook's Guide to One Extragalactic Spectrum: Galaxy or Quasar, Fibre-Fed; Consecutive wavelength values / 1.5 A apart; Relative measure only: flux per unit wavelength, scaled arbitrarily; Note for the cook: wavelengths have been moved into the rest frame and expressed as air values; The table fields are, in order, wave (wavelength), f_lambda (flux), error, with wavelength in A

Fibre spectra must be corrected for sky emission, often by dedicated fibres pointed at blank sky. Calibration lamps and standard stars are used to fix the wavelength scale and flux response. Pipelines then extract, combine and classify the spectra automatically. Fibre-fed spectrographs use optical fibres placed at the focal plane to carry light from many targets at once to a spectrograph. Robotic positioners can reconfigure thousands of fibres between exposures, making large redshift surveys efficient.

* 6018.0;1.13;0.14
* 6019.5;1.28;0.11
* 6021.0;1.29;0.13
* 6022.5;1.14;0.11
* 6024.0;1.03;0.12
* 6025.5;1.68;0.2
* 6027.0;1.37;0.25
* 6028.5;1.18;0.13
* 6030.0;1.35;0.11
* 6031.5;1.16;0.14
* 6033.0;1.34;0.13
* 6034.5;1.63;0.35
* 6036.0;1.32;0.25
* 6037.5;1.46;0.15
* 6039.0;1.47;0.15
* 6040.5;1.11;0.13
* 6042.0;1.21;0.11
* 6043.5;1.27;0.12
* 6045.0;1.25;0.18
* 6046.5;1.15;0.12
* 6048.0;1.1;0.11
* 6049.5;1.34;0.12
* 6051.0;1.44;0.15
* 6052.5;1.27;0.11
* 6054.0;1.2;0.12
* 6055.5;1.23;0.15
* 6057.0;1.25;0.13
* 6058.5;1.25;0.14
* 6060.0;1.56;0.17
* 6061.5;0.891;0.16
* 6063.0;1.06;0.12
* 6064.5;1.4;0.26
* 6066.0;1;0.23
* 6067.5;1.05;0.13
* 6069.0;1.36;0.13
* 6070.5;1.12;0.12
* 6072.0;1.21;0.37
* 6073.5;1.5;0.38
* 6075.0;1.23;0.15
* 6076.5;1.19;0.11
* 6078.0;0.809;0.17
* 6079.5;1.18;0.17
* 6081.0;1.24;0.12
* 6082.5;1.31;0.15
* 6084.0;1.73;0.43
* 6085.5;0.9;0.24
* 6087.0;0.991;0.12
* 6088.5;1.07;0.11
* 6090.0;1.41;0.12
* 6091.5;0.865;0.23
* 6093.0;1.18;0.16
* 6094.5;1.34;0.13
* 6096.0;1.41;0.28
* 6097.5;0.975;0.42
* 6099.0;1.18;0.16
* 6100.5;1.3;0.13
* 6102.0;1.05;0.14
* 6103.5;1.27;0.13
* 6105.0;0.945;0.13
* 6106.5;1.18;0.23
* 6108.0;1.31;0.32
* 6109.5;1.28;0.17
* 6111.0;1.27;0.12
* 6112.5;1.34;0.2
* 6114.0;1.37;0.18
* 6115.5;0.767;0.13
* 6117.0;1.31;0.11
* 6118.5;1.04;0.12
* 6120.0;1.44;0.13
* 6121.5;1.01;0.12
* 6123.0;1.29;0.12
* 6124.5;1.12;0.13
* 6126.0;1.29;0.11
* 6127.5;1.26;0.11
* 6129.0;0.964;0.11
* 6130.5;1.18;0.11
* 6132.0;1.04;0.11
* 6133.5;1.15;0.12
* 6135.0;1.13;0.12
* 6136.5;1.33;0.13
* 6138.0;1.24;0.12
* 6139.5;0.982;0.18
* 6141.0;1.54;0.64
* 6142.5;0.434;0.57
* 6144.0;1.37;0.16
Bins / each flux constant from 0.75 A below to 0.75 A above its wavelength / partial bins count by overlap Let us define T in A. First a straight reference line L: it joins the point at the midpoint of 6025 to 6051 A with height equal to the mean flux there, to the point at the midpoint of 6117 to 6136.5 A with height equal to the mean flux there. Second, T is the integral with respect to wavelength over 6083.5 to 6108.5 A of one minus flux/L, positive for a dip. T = 0.94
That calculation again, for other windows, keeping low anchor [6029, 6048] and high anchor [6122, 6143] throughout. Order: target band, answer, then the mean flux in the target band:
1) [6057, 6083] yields 1.0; 1.2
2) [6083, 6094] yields 0.4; 1.17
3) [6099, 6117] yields -0.1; 1.19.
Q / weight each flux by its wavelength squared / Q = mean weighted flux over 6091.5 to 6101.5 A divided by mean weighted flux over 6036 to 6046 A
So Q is 0.9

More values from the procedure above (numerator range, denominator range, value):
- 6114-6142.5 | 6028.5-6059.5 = 0.92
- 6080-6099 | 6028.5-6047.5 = 0.94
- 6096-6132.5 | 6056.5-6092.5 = 1.00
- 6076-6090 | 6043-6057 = 0.95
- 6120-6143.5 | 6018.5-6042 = 0.90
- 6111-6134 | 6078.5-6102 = 0.99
